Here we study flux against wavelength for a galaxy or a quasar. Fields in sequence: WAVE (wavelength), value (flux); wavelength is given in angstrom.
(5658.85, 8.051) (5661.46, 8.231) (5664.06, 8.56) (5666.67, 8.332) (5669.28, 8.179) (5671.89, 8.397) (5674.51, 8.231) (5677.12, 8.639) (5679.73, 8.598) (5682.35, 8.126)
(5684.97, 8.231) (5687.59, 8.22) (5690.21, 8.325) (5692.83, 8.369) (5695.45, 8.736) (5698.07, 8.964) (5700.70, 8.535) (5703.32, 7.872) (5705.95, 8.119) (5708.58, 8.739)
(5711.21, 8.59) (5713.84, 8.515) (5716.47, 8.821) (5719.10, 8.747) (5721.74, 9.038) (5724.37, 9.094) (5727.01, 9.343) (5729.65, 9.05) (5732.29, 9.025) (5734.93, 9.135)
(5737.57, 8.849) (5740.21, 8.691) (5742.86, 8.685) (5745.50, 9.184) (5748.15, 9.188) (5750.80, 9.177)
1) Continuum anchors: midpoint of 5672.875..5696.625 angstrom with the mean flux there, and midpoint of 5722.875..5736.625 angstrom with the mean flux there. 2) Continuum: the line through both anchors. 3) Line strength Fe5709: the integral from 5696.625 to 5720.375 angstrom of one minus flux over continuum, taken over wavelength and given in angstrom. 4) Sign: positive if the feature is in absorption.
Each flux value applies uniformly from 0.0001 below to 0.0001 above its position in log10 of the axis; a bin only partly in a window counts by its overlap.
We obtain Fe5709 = 0.6 angstrom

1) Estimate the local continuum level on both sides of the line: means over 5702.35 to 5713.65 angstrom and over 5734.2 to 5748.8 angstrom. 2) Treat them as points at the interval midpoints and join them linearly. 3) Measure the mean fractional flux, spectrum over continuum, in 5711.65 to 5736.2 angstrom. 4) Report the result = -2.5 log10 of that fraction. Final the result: -0.04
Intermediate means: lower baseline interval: 8.36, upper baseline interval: 8.94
